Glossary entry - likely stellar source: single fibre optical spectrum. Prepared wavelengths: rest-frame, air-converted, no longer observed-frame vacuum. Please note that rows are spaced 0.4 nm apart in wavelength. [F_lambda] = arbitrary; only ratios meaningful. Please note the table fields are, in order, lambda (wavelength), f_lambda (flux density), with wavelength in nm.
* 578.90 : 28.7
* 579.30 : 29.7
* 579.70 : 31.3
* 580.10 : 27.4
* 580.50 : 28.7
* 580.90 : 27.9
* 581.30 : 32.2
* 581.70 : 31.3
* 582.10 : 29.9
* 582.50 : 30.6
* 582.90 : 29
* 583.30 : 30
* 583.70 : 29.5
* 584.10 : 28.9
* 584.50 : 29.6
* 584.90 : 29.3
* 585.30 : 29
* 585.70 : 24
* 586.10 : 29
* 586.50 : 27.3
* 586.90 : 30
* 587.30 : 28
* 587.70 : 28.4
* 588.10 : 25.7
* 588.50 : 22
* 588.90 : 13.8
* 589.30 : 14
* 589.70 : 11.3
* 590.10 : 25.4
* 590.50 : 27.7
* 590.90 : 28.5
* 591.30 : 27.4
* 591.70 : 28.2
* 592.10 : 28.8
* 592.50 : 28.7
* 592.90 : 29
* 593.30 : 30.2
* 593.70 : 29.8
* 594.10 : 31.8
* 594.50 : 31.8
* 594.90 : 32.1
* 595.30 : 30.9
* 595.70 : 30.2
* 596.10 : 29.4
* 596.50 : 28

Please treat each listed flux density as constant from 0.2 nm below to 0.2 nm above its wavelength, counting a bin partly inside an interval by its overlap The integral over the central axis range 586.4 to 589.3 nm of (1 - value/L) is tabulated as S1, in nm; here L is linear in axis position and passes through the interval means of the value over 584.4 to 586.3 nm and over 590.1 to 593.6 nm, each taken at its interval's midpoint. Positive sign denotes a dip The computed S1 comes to 0.41 nm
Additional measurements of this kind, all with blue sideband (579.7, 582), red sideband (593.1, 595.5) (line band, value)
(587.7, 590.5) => 0.96 nm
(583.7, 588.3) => 0.31 nm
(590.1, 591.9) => 0.18 nm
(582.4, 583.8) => 0.01 nm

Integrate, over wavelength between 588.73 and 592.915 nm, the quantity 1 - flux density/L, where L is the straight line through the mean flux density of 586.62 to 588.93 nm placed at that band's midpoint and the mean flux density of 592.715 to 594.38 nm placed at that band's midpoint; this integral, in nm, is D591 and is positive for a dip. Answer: 0.669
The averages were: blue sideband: 25.5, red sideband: 30.3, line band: 23.7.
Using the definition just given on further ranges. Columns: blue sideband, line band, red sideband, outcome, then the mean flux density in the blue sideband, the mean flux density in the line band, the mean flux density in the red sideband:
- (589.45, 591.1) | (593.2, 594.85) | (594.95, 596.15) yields -0.159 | 22.9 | 31.1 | 30.5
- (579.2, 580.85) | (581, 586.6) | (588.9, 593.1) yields -0.360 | 29.1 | 29.3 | 24.4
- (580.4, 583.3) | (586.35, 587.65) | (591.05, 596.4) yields 0.063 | 30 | 28.5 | 29.8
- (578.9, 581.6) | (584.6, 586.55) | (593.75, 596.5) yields 0.138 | 29.5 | 27.8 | 30.7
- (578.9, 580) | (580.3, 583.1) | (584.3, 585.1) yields -0.023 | 29.9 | 29.9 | 29.5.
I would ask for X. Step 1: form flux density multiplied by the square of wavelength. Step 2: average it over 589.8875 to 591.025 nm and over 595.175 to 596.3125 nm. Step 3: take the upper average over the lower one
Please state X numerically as 1.1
